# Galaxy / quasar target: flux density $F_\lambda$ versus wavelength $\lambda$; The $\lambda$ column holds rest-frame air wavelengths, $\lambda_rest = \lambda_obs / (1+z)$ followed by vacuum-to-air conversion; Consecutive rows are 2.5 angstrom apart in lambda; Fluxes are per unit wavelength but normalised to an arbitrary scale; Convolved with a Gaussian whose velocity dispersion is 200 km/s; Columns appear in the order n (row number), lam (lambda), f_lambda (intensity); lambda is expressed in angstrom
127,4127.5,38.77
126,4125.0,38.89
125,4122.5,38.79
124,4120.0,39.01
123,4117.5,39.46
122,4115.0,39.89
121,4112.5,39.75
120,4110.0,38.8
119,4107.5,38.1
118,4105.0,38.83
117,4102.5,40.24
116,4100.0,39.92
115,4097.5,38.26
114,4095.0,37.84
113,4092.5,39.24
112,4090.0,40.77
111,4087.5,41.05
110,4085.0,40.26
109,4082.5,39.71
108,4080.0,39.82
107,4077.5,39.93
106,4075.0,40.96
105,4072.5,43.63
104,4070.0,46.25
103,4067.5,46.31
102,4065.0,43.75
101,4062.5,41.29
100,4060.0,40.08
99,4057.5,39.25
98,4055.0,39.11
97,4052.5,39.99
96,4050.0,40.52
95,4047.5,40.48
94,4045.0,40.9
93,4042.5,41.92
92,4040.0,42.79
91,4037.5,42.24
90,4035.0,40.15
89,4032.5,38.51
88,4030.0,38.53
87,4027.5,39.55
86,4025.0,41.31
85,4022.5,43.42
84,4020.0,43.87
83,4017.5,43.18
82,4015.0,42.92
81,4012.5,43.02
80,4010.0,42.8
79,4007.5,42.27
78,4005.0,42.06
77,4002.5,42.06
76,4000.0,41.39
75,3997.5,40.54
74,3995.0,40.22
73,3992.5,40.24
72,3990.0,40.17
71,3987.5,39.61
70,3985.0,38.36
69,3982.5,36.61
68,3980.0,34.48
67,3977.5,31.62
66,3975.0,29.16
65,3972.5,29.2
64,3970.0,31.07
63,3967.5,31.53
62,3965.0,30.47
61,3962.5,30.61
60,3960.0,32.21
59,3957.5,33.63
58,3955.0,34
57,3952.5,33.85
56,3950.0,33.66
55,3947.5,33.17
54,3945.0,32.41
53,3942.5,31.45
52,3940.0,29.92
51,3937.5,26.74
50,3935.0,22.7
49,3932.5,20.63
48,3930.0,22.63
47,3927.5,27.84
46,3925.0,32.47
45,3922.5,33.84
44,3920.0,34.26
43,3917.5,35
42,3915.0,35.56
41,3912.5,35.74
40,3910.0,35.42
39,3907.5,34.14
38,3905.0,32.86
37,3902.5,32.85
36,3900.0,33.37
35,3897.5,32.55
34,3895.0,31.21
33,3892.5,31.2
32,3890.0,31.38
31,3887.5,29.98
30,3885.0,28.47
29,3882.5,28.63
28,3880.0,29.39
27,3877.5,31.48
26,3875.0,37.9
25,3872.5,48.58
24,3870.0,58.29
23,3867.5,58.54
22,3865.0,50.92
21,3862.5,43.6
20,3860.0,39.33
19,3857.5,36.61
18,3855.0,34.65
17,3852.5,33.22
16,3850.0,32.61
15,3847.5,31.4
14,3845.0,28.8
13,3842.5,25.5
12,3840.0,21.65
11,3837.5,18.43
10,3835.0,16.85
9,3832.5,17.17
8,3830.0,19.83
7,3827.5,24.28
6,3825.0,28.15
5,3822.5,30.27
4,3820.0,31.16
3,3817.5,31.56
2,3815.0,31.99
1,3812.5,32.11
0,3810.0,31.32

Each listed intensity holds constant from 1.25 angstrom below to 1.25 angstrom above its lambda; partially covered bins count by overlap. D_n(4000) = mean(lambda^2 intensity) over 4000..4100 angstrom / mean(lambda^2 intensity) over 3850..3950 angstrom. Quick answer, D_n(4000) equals 1.30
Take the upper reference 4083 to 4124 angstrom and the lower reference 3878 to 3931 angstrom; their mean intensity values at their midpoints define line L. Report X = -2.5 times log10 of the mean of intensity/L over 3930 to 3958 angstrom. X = 0.126 mag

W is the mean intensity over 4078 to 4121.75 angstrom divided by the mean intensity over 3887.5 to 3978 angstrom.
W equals 1.26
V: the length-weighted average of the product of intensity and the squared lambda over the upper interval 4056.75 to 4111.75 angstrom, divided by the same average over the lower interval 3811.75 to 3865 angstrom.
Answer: 1.6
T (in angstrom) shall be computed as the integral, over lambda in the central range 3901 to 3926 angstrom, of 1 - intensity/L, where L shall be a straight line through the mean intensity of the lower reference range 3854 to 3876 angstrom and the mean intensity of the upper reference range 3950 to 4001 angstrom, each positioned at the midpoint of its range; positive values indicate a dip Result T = 4.1 angstrom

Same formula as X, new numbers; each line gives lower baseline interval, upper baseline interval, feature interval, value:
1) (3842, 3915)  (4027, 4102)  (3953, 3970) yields 0.19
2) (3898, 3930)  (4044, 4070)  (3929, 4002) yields 0.10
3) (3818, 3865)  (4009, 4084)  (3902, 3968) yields 0.11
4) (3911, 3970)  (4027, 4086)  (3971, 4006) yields -0.06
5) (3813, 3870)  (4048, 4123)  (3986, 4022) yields -0.12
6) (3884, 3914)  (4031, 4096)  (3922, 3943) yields 0.25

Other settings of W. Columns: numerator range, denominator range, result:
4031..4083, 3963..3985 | 1.29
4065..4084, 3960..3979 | 1.38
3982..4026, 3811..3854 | 1.54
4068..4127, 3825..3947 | 1.25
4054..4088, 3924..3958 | 1.41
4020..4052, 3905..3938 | 1.33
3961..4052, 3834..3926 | 1.13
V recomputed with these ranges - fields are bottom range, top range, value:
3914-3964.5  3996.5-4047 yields 1.41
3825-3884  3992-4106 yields 1.36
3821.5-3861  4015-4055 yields 1.66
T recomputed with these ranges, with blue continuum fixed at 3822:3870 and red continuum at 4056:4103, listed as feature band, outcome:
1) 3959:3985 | 3.4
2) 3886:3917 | 0.9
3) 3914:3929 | 0.8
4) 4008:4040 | -2.4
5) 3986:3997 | -0.7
